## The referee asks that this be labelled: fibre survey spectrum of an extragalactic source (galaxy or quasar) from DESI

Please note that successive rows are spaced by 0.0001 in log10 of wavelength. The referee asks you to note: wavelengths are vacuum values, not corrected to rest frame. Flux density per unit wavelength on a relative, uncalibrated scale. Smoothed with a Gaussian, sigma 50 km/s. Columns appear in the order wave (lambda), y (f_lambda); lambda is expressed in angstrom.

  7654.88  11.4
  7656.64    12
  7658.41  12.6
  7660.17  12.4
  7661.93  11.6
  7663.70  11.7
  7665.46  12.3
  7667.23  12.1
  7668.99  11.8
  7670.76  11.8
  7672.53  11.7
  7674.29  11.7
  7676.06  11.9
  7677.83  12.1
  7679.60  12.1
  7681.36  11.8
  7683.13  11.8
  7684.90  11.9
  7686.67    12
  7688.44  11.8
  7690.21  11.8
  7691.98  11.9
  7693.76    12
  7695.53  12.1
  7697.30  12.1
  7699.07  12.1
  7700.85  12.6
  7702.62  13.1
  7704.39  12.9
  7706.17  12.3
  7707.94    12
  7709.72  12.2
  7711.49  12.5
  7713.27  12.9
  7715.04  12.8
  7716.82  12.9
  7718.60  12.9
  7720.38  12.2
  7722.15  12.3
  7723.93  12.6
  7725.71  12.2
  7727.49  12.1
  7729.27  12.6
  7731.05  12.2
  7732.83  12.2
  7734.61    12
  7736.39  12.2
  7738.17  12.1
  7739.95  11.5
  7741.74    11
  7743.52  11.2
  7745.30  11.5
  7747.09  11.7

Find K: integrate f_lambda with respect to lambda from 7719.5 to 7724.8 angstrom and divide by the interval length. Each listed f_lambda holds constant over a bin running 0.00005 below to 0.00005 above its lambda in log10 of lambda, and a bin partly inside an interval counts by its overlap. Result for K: 12.4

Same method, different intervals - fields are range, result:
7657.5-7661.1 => 12.5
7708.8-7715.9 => 12.6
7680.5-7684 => 11.8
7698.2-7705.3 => 12.7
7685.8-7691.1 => 11.9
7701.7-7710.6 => 12.5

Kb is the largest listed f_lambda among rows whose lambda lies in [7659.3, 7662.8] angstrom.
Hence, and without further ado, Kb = 12.4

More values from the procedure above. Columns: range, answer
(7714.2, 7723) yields 12.9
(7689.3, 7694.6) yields 12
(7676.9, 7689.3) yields 12.1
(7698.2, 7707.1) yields 13.1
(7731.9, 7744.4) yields 12.2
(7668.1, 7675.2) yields 11.8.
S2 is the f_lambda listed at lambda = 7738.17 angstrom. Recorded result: 12.1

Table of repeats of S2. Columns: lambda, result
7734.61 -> 12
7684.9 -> 11.9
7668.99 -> 11.8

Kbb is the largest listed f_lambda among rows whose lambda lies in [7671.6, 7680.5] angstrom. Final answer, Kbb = 12.1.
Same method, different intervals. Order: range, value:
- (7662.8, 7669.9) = 12.3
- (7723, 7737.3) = 12.6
